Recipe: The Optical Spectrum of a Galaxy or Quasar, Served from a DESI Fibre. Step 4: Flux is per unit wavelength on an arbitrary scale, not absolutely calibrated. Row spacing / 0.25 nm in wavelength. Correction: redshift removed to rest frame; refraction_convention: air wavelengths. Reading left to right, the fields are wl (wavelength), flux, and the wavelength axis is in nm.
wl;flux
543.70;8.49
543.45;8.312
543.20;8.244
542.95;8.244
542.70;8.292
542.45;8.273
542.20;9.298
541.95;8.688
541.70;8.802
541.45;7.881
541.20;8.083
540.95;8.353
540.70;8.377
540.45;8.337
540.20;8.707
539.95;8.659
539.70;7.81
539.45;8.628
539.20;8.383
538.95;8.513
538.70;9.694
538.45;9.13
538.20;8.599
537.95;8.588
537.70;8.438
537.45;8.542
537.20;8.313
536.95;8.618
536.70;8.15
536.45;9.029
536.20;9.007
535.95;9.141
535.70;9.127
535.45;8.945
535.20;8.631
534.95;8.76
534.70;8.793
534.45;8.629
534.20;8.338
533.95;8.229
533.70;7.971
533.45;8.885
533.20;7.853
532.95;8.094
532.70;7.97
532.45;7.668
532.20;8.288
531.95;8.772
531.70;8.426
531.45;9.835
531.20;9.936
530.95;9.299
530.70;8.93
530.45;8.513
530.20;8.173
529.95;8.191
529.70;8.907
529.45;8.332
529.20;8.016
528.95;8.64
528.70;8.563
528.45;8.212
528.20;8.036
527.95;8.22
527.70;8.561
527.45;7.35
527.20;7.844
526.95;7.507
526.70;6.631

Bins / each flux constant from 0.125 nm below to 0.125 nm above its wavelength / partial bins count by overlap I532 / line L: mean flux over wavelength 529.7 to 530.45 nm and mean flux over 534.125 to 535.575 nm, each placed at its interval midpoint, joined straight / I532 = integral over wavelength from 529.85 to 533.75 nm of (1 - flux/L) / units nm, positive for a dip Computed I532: -0.04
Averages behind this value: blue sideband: 8.36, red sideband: 8.69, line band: 8.56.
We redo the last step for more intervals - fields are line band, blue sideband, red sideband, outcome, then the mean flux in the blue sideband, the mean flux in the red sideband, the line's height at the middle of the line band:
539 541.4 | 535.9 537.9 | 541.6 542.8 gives 0.08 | 8.63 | 8.68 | 8.66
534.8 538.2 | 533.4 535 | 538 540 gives -0.05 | 8.49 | 8.67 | 8.58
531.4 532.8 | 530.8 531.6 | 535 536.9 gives 0.16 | 9.63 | 8.85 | 9.48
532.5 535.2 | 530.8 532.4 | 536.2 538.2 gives 0.15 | 9.02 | 8.56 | 8.84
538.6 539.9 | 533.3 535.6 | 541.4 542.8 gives 0.00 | 8.57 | 8.58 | 8.58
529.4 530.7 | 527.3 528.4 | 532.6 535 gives -0.05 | 8.05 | 8.34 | 8.16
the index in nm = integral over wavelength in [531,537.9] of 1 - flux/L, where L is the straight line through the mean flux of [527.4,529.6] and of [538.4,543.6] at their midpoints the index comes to -0.20 nm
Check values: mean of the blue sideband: 8.25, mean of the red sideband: 8.5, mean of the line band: 8.61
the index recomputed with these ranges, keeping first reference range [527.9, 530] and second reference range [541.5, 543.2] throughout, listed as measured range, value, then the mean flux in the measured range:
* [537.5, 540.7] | -0.04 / 8.61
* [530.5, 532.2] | -0.14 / 9.1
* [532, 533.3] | 0.06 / 8.02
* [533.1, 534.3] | 0.02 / 8.26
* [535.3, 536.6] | -0.09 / 9.02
